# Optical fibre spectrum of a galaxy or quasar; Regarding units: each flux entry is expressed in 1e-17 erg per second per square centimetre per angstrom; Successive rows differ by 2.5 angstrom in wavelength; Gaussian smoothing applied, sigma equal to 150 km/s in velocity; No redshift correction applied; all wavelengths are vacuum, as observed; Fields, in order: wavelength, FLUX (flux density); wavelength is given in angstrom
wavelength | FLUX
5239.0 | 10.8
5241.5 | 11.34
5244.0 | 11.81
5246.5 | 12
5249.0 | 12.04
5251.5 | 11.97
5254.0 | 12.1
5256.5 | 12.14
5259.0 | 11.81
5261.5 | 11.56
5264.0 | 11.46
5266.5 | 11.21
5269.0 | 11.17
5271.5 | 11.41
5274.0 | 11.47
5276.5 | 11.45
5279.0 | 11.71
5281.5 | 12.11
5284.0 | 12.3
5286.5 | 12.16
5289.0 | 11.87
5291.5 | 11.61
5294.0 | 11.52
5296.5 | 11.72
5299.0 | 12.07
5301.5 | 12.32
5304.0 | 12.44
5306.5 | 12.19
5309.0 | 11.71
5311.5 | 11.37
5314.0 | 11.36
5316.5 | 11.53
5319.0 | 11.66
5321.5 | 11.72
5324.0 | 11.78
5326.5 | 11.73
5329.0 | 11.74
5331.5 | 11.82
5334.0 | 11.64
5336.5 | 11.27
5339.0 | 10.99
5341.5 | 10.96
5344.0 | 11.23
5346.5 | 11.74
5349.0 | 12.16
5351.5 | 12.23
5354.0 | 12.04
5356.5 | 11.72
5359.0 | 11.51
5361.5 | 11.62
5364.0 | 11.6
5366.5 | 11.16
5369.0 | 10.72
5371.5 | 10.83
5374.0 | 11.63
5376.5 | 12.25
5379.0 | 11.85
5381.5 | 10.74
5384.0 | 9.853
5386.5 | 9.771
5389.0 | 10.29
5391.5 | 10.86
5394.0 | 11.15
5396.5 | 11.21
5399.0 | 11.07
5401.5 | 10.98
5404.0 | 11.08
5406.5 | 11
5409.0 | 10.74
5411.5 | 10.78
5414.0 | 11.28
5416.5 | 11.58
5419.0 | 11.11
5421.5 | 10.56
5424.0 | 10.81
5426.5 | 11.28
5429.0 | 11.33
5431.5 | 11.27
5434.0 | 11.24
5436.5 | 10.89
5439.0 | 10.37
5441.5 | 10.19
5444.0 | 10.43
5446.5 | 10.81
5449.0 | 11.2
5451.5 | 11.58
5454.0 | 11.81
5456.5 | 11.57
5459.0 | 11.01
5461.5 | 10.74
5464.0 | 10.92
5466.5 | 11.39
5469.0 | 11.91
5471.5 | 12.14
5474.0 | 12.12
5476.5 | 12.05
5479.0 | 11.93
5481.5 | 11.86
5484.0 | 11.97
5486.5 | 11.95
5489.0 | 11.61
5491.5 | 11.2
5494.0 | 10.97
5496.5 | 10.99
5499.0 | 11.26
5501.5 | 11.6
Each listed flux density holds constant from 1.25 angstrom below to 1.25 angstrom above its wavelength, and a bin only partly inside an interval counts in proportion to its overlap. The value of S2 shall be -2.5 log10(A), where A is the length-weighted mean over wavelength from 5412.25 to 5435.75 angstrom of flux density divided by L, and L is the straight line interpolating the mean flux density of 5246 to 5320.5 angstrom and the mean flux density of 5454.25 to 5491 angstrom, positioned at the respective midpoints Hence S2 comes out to 0.05 mag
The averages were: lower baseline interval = 11.8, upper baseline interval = 11.6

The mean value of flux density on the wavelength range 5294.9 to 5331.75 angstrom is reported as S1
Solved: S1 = 11.8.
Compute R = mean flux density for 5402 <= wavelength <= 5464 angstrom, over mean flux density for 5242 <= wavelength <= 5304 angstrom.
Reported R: 0.93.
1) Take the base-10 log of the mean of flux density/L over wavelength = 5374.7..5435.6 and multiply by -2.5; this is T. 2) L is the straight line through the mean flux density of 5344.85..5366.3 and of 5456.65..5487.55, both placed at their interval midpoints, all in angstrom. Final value 0.07 mag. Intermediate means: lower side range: 11.8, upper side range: 11.7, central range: 11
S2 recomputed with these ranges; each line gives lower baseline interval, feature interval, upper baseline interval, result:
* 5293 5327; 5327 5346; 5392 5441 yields 0.019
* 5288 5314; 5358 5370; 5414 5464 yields 0.015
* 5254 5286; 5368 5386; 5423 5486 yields 0.038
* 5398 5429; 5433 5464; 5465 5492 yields 0.047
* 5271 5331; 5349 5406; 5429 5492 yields 0.036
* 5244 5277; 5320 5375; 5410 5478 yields -0.008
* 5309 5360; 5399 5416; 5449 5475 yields 0.052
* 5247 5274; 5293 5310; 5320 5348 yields -0.038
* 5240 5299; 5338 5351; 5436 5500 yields 0.011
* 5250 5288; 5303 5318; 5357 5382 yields -0.014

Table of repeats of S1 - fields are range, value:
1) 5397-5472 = 11.1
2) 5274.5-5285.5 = 11.9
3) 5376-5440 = 11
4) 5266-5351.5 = 11.7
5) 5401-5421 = 11.1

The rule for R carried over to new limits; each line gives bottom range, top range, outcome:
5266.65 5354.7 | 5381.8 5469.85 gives 0.94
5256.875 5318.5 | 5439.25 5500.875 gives 0.97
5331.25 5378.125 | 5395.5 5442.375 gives 0.95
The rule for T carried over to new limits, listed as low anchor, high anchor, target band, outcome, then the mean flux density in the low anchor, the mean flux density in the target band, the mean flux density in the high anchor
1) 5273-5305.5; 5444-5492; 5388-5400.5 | 0.07 mag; 11.9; 10.9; 11.5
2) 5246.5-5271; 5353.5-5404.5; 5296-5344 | -0.02 mag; 11.7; 11.7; 11.1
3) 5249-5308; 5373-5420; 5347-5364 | -0.05 mag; 11.8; 11.9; 11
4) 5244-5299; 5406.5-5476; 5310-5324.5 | 0.00 mag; 11.8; 11.6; 11.2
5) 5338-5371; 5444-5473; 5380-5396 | 0.09 mag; 11.5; 10.5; 11.3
